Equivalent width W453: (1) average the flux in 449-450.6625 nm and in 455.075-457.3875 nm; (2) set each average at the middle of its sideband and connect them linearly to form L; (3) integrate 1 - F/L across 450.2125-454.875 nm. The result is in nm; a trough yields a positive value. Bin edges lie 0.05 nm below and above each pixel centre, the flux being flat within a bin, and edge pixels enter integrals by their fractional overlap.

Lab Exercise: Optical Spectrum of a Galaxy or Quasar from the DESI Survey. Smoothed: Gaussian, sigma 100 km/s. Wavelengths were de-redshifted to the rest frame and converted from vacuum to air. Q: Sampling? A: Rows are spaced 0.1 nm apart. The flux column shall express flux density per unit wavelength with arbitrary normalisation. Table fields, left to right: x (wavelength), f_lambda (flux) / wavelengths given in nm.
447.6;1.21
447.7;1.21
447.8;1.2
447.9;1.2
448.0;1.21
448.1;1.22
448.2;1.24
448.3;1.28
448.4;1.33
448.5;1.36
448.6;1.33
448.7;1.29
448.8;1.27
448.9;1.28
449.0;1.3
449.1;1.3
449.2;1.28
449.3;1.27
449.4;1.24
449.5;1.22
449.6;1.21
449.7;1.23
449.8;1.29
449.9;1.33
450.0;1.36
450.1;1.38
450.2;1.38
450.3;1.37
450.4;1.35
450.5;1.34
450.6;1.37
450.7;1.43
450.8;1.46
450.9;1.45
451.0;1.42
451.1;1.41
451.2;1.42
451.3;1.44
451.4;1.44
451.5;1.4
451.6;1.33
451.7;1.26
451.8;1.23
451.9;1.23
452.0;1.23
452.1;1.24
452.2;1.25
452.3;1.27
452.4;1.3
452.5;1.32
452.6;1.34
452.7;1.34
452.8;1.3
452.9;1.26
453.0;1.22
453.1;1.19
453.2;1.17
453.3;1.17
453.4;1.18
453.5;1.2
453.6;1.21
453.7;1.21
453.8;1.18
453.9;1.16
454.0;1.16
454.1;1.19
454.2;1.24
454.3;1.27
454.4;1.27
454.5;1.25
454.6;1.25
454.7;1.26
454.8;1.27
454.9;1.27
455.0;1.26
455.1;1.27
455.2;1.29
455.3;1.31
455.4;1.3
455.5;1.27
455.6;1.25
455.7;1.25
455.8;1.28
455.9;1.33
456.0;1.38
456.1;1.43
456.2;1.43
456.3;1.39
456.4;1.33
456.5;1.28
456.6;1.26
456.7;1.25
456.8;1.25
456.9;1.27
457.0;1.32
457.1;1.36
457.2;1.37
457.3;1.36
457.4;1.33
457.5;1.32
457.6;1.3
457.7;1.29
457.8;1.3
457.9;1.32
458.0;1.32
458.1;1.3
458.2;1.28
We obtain 0.08 nm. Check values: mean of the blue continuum 1.31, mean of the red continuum 1.32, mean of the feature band 1.29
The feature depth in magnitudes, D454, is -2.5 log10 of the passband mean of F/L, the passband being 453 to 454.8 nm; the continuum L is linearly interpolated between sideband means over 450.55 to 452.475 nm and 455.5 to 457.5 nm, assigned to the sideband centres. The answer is 0.10 mag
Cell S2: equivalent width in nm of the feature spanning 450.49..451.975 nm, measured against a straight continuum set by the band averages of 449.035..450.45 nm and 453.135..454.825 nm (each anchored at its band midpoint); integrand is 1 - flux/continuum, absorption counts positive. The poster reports -0.12 nm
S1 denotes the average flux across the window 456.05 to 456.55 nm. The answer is 1.37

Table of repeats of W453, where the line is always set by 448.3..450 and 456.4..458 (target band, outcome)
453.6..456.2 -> 0.07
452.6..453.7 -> 0.06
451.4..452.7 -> 0.00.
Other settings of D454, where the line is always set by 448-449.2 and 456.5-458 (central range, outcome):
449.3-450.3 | -0.005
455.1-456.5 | -0.016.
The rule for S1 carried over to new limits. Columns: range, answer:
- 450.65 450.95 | 1.45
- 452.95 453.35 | 1.19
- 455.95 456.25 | 1.41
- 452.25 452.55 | 1.3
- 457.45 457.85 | 1.3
